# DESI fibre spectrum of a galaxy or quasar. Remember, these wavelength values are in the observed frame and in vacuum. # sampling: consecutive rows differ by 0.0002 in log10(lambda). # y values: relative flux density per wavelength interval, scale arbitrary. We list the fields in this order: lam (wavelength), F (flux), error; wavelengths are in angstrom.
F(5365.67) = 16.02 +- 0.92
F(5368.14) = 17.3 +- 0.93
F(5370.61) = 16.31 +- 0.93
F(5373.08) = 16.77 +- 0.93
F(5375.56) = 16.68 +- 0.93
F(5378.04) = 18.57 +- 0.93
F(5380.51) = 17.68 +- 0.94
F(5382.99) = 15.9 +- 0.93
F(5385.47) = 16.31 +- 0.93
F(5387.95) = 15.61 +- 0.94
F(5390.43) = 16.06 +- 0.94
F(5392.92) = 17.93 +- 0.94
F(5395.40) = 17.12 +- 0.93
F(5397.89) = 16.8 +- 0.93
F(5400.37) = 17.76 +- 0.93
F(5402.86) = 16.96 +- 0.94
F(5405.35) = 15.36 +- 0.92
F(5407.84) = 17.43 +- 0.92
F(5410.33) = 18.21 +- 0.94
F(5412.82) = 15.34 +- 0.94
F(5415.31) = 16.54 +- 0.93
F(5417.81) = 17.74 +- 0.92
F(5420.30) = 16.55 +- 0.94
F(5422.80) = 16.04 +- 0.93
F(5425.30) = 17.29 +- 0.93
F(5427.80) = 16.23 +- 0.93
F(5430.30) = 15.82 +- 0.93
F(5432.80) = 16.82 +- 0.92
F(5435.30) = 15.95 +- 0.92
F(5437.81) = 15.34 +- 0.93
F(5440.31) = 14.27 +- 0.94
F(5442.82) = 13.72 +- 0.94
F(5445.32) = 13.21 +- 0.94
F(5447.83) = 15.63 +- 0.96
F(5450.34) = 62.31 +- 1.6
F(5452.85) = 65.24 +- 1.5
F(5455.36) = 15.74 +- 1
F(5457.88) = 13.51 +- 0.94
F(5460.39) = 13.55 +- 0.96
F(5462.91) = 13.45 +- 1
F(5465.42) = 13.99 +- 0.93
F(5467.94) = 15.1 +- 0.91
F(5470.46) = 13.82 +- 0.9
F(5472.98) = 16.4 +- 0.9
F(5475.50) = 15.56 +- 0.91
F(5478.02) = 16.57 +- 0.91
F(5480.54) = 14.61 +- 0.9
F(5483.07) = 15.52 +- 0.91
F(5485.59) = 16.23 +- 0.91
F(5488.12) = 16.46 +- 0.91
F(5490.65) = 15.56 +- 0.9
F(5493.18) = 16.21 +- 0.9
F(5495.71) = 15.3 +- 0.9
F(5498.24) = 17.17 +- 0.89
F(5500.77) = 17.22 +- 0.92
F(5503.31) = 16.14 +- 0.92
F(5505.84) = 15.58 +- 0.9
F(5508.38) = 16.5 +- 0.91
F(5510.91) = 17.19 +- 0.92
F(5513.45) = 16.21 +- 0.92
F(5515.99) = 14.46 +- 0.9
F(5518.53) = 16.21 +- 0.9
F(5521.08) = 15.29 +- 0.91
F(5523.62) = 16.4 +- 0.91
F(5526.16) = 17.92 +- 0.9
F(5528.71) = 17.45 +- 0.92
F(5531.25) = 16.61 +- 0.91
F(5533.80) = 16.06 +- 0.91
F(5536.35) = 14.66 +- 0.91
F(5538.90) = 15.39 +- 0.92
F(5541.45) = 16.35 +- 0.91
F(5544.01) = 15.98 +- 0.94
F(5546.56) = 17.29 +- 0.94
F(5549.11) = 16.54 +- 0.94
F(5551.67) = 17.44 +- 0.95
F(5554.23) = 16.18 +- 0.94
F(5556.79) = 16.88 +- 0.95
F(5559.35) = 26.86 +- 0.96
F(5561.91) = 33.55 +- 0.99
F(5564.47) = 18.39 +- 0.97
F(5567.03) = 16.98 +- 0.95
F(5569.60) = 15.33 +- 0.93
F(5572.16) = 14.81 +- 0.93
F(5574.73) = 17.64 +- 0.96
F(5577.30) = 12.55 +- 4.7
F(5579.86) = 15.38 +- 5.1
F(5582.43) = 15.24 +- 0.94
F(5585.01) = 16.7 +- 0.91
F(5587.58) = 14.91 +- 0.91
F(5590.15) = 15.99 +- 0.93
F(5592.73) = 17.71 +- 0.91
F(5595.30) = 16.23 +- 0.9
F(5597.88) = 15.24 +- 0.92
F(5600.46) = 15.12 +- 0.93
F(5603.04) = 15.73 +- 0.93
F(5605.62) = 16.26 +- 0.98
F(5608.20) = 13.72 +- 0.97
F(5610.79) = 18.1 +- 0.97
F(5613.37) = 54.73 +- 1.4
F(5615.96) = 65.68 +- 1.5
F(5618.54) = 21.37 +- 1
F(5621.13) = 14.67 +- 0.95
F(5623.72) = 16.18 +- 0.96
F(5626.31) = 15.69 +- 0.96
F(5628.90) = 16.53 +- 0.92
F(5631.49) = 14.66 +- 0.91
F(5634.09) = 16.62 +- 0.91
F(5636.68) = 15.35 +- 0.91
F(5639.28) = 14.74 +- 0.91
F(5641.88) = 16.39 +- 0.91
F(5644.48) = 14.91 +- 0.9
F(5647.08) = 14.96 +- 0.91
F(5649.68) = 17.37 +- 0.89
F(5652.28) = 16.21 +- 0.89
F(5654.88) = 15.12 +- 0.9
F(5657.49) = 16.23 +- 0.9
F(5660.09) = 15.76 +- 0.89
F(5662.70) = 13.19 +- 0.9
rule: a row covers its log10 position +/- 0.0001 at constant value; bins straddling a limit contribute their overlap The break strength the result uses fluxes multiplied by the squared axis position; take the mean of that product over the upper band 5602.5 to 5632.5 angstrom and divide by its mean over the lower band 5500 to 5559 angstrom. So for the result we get 1.5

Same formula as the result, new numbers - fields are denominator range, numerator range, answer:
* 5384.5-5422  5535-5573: 1.15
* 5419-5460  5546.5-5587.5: 0.88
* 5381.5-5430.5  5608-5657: 1.35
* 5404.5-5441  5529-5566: 1.18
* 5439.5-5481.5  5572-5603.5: 0.80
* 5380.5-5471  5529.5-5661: 1.05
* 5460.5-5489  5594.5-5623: 1.68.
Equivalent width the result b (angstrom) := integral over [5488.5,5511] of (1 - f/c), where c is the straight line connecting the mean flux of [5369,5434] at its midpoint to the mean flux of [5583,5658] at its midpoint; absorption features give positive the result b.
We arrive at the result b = 1.92 angstrom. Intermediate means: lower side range 16.8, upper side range 19.1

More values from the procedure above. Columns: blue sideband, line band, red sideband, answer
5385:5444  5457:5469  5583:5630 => 2.5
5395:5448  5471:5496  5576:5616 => 2.4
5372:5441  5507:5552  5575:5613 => 0.9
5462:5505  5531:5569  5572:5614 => -3.5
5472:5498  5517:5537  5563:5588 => -0.5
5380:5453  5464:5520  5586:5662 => 9.0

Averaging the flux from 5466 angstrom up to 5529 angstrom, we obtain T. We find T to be 16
